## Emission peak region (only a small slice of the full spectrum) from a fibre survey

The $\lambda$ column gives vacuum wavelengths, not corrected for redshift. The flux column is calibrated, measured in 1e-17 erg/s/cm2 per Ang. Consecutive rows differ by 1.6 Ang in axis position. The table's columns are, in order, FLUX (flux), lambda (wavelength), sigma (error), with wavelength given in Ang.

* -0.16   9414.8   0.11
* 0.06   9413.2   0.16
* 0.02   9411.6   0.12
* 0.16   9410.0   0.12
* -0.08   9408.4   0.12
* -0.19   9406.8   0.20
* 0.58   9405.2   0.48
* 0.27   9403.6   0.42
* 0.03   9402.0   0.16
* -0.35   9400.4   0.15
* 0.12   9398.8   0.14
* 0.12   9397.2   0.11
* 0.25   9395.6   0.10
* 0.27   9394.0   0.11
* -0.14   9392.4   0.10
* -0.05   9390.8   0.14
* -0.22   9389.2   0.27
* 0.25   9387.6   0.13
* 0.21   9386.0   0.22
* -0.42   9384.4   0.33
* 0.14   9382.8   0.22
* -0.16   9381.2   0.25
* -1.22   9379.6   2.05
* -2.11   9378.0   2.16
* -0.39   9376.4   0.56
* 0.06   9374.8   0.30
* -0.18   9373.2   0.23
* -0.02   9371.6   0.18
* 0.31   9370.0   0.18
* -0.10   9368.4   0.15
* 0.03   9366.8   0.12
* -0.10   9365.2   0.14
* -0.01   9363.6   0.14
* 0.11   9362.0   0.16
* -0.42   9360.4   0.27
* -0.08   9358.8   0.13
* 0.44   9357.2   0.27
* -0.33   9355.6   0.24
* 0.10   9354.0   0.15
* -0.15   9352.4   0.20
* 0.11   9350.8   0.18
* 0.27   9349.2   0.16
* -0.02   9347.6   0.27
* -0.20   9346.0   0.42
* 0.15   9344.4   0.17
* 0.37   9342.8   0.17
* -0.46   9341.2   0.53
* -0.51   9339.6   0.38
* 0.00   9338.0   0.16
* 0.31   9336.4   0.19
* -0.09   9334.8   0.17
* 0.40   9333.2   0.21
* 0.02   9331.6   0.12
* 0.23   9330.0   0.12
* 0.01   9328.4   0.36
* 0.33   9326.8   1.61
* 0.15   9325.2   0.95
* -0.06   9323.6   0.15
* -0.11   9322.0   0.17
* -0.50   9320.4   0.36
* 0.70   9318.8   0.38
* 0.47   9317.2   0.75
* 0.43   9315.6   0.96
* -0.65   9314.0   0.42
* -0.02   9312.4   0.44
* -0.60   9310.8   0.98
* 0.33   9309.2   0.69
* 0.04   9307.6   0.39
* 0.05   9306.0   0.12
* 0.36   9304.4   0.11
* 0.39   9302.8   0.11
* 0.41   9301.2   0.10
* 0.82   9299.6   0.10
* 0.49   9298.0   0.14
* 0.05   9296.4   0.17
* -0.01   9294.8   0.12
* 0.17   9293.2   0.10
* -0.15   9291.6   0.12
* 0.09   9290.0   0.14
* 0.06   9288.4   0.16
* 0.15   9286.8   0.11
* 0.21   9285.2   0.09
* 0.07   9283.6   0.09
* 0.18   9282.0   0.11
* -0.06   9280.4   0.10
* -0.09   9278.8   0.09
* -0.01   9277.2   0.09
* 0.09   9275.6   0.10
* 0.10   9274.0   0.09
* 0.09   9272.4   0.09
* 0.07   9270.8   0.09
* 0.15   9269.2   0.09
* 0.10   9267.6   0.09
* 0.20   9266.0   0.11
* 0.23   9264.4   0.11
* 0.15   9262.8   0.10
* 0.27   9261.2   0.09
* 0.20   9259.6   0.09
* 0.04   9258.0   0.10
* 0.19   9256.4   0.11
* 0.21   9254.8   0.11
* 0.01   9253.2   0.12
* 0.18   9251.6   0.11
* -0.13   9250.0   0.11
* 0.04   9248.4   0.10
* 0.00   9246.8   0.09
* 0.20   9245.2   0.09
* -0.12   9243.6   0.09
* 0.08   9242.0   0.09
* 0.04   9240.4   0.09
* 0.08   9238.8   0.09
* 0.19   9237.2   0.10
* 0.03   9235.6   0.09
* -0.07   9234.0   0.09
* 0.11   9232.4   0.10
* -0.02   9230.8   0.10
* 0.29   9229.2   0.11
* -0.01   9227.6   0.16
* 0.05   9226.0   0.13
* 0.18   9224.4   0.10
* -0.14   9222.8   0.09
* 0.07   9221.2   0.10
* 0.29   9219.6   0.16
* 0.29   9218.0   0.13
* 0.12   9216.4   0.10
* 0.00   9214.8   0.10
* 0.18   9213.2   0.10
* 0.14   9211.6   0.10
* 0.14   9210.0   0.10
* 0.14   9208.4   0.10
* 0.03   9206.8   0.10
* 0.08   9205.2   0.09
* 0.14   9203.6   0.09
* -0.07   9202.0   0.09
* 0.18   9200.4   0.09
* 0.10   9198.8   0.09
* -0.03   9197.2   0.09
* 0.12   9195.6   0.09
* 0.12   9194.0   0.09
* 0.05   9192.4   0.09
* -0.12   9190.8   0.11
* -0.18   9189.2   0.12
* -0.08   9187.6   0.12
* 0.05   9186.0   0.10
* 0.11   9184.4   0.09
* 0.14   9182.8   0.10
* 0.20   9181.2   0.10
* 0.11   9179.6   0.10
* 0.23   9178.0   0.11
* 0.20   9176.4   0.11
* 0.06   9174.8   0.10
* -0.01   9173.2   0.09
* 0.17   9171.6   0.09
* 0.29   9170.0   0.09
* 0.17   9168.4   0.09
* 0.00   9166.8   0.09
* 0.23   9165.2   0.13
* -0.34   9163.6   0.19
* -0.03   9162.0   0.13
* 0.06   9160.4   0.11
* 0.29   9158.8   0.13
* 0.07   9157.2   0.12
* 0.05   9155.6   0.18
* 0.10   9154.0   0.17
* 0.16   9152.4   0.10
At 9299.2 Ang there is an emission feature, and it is [O III] 5007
